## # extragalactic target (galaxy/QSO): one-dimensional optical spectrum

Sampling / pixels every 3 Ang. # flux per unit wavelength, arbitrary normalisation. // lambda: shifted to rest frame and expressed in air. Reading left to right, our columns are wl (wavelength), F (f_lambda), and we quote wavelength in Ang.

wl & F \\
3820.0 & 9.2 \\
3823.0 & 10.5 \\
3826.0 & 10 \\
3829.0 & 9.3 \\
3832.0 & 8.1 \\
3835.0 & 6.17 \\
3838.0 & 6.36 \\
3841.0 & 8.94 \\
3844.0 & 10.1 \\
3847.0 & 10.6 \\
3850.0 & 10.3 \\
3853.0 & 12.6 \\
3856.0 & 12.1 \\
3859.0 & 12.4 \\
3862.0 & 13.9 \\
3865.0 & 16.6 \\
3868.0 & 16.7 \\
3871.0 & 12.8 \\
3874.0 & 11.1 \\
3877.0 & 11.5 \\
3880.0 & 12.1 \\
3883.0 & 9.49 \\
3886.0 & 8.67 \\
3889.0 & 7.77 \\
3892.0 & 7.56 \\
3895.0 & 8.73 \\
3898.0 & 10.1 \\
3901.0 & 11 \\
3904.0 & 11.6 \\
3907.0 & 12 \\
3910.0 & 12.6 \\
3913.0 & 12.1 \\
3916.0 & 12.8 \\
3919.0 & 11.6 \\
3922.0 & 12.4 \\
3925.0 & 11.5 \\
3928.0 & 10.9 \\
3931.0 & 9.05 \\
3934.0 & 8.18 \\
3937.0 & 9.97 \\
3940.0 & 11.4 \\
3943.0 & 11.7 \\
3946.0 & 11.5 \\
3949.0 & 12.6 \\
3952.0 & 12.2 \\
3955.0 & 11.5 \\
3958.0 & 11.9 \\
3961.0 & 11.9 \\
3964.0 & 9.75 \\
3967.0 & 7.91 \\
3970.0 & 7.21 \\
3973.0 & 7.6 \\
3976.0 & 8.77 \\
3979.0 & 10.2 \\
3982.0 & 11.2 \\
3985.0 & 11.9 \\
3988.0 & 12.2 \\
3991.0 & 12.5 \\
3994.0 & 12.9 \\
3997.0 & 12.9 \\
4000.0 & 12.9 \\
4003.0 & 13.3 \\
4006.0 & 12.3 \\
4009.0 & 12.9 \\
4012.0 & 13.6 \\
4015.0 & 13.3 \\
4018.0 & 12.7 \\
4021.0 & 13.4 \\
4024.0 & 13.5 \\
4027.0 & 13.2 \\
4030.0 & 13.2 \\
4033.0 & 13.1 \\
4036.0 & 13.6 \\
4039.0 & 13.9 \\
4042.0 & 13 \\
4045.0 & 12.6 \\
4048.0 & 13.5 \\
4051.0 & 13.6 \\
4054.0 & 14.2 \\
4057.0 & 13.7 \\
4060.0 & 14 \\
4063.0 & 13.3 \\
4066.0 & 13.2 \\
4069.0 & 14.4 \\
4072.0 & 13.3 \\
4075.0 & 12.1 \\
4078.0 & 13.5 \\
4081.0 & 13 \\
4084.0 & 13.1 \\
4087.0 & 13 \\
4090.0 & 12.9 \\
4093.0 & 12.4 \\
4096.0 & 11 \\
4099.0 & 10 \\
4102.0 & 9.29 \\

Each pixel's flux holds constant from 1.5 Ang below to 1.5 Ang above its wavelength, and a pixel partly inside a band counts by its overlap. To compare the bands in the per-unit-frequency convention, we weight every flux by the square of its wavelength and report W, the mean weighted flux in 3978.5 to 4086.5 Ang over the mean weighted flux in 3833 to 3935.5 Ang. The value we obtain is 1.29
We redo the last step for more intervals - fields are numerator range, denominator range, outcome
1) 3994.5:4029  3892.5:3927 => 1.21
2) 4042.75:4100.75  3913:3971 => 1.27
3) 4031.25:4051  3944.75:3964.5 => 1.19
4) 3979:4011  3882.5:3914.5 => 1.28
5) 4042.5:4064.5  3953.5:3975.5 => 1.47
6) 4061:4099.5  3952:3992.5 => 1.30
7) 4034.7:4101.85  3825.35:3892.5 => 1.35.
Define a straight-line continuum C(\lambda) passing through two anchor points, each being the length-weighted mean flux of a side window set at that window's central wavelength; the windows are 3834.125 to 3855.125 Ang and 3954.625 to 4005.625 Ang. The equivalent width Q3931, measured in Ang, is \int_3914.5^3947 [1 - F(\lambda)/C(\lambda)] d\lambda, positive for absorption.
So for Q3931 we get -1.7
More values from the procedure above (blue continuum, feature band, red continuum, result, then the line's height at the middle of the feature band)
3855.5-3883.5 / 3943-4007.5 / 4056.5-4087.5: 9.64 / 13.2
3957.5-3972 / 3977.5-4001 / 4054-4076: -3.51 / 10.5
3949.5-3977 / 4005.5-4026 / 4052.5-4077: -2.31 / 11.8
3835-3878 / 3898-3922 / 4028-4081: 0.53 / 12.1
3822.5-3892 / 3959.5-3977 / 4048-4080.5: 4.80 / 12.2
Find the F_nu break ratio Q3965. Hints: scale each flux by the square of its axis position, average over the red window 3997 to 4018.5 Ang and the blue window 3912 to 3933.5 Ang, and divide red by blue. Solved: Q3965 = 1.20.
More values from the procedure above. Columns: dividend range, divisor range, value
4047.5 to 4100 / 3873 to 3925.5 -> 1.32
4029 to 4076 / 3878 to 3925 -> 1.35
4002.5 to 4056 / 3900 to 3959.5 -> 1.22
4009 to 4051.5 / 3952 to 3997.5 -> 1.28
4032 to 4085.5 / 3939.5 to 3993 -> 1.30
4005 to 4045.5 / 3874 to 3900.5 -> 1.47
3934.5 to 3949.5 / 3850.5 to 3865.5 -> 0.89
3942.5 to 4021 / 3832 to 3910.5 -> 1.13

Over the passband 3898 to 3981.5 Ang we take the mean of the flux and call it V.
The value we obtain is 10.8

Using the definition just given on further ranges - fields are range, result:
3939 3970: 11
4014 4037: 13.2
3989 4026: 13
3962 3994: 10.1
